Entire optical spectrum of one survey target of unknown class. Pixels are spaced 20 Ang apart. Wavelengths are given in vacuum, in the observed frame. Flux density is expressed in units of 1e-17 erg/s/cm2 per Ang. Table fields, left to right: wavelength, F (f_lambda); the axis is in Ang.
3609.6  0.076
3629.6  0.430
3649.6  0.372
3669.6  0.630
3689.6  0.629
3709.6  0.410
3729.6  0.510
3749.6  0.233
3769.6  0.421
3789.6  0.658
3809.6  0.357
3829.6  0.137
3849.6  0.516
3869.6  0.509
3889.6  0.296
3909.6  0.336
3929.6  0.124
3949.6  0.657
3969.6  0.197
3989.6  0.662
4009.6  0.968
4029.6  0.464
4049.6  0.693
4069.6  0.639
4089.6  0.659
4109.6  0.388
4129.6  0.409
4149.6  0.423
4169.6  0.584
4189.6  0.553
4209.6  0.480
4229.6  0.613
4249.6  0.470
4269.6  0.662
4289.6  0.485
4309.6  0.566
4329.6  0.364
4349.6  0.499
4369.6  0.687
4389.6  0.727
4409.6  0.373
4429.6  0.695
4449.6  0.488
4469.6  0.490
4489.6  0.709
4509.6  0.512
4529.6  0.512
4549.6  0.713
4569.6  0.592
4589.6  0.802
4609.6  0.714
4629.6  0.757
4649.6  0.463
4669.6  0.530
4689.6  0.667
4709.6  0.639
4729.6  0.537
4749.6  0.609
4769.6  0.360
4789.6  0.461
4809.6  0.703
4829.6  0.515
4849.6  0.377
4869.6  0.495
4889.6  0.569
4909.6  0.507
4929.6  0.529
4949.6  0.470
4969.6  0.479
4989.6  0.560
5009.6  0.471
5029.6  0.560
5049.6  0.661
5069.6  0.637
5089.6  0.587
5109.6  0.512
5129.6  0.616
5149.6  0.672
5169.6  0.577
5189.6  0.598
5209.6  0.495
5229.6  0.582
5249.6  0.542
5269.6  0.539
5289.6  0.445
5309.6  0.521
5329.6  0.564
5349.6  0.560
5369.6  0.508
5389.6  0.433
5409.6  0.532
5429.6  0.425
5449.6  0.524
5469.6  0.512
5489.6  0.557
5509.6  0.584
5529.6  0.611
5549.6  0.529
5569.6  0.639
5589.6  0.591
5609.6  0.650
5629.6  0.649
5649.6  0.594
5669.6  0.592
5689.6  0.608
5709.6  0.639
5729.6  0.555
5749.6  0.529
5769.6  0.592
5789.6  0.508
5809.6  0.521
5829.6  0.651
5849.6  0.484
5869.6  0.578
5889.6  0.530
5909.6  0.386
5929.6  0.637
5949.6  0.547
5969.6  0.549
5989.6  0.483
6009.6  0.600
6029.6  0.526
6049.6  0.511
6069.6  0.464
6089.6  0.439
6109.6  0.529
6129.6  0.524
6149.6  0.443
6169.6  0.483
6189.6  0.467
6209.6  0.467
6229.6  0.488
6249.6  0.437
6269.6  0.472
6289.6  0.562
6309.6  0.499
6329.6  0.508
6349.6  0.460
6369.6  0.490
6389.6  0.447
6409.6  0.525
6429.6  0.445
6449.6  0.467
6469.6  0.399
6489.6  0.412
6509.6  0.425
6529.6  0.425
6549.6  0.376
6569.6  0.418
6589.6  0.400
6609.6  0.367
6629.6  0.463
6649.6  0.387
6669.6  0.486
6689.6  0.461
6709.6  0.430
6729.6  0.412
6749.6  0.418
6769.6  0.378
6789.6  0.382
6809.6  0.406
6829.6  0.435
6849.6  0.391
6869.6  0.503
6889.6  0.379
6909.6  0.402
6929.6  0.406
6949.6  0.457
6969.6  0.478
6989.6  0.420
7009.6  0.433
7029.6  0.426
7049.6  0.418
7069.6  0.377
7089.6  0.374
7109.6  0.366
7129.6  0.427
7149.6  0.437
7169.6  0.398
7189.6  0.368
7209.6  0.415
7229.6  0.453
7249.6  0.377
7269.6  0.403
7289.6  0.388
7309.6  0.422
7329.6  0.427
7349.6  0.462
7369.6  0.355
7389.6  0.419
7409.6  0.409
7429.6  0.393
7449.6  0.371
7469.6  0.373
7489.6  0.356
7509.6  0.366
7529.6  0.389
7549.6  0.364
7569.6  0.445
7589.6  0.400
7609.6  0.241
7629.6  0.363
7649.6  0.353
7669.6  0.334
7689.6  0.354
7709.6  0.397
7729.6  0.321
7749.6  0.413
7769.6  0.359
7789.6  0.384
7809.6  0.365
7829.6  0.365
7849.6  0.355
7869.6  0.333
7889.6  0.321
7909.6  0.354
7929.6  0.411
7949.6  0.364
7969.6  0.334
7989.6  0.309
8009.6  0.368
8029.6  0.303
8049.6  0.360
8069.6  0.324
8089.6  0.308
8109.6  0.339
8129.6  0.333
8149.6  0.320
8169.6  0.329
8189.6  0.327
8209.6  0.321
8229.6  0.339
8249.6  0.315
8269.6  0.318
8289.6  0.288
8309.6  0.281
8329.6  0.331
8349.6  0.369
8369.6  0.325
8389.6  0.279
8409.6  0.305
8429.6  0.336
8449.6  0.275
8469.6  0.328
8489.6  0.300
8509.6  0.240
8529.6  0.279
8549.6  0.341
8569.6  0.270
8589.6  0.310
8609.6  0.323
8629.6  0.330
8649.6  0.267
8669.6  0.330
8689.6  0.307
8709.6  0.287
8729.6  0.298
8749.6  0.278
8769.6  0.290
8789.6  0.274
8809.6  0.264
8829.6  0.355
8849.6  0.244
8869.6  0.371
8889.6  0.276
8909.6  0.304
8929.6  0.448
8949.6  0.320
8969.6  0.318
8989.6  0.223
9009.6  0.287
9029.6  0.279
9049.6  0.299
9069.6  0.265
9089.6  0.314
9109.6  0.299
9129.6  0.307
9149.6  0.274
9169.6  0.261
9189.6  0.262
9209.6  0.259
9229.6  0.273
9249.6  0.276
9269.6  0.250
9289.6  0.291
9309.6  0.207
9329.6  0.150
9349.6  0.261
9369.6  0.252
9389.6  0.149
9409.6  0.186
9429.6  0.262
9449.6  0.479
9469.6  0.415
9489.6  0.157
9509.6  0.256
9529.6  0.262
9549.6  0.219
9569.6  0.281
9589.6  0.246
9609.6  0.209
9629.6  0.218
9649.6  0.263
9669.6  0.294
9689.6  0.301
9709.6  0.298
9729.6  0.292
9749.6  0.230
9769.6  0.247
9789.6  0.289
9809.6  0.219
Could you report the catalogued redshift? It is -0.001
